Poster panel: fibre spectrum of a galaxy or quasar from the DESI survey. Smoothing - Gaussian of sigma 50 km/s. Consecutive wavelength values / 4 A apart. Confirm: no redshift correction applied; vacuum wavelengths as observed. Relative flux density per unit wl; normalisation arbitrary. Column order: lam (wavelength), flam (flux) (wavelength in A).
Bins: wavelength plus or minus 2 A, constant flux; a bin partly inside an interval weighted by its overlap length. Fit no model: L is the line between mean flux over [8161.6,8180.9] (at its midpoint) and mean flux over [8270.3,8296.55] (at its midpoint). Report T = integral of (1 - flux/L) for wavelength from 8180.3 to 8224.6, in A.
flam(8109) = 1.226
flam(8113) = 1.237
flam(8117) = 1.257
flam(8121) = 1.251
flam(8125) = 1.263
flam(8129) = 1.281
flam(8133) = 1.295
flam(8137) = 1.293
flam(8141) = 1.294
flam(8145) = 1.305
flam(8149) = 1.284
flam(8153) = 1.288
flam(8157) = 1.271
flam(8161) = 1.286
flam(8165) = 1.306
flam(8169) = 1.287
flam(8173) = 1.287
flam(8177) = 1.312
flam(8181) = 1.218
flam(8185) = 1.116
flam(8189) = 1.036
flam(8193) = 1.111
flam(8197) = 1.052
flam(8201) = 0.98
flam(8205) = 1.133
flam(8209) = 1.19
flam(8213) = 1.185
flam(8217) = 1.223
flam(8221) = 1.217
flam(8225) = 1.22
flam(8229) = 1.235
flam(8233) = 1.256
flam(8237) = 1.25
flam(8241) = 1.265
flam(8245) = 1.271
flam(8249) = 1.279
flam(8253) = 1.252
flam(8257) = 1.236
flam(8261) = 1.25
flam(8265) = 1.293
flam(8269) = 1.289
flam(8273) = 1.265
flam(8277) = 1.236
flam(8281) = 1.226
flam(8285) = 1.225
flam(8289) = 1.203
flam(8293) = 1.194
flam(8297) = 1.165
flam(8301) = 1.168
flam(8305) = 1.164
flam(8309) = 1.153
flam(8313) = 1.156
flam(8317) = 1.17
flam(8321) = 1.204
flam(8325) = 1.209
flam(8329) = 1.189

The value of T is 4.78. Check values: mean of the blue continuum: 1.29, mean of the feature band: 1.13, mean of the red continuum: 1.22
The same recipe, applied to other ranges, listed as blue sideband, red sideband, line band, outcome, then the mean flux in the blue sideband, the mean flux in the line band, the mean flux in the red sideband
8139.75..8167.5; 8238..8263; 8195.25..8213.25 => 2.44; 1.29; 1.1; 1.26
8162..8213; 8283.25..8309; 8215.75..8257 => -2.44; 1.17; 1.25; 1.18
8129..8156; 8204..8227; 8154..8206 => 2.39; 1.29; 1.19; 1.2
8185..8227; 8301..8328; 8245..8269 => -2.32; 1.13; 1.26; 1.18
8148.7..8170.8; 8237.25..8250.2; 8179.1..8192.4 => 1.66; 1.29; 1.12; 1.27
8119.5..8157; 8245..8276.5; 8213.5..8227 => 0.59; 1.28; 1.22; 1.27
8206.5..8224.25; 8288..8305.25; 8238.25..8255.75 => -1.04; 1.2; 1.26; 1.18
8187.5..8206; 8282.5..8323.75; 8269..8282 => -1.15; 1.06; 1.25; 1.18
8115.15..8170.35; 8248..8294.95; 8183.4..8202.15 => 3.06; 1.28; 1.06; 1.25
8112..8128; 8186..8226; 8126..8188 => -3.55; 1.25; 1.27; 1.13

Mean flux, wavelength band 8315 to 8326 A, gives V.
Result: 1.19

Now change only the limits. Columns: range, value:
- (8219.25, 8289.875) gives 1.25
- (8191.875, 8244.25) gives 1.18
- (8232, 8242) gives 1.26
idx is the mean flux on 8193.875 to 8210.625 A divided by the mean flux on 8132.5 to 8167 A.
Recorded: 0.84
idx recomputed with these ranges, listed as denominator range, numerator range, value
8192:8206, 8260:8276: 1.20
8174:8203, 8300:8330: 1.05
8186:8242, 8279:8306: 1.02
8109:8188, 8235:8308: 0.97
